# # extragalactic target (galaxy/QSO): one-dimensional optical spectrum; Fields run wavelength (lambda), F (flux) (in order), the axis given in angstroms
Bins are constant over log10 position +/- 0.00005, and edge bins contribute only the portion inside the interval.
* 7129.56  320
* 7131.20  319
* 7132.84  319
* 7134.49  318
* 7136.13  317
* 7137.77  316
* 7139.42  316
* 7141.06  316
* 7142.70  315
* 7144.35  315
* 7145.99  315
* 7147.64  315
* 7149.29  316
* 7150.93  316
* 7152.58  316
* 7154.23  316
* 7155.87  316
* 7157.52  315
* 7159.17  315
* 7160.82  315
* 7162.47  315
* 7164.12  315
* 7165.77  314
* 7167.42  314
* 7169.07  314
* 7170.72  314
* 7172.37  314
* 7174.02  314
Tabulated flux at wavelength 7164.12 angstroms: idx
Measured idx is 315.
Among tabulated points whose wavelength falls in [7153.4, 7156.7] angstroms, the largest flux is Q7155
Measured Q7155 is 316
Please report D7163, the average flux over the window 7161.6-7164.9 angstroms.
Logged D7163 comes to 315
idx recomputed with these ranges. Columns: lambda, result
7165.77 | 314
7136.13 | 317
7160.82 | 315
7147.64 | 315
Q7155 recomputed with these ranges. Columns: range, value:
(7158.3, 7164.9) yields 315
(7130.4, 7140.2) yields 319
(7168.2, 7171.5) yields 314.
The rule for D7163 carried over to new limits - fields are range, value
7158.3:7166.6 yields 315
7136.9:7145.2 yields 316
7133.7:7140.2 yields 317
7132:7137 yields 318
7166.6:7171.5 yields 314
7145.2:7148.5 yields 314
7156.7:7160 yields 315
